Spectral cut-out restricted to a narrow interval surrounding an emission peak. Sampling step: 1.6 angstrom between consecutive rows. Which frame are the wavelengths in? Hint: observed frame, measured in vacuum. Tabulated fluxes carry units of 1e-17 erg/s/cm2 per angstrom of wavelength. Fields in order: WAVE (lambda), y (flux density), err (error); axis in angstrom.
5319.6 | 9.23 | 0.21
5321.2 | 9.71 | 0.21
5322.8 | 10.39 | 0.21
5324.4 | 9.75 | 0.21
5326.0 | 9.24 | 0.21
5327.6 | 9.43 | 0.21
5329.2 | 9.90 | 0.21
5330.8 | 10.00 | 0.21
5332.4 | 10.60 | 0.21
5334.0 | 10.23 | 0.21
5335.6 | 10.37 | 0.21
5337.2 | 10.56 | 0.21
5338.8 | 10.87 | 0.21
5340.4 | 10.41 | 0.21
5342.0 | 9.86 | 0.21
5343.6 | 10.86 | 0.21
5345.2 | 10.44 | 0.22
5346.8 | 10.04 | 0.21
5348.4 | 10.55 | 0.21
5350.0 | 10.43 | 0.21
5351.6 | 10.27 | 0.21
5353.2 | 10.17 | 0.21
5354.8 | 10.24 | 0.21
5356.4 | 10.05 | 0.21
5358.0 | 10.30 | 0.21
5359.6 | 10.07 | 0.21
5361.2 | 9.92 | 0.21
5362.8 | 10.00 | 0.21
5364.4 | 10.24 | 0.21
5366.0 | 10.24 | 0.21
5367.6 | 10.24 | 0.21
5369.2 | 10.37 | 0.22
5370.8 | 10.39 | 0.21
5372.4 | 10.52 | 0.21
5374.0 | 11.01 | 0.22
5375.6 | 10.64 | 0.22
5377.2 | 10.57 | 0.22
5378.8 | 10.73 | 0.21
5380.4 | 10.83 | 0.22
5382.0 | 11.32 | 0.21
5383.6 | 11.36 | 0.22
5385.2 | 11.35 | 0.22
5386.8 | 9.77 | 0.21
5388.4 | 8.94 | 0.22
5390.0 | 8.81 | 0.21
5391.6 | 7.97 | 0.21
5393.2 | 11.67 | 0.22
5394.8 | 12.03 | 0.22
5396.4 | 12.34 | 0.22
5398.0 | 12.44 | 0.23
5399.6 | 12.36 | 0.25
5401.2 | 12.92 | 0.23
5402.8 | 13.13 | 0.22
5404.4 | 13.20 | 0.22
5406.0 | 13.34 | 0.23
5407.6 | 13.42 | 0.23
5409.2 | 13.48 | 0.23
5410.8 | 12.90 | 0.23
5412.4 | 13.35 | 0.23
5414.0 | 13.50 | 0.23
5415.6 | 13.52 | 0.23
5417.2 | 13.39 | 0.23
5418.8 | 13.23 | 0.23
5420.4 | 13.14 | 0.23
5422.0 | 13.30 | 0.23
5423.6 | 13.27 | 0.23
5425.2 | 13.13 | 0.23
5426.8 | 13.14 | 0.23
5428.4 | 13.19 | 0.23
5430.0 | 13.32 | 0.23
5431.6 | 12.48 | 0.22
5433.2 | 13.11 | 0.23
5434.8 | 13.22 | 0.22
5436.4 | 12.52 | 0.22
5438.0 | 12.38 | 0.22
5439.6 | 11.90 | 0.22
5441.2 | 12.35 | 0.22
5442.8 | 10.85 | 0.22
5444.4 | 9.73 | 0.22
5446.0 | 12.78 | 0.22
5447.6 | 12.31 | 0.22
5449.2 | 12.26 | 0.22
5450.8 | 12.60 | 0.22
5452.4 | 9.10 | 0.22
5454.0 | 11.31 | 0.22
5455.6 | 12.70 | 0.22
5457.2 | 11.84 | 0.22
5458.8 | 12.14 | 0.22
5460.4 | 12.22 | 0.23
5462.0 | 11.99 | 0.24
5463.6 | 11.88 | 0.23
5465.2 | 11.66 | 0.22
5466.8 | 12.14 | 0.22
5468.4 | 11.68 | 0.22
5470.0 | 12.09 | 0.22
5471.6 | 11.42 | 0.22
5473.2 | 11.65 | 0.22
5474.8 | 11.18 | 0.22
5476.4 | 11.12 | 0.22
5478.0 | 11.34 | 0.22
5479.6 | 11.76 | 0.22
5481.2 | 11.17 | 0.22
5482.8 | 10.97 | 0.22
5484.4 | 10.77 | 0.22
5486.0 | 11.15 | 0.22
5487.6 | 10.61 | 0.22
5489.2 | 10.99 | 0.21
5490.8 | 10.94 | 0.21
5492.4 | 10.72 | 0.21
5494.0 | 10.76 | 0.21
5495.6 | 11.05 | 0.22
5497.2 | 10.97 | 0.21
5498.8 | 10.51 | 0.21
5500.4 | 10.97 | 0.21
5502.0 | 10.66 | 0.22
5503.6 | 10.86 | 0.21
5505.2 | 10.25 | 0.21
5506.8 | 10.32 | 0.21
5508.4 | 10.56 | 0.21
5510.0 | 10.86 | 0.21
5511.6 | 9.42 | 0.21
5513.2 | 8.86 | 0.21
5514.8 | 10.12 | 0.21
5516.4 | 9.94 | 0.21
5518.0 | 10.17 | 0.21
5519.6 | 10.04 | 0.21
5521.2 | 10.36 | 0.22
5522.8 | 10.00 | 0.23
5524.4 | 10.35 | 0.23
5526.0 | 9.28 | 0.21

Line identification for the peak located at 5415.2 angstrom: C IV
